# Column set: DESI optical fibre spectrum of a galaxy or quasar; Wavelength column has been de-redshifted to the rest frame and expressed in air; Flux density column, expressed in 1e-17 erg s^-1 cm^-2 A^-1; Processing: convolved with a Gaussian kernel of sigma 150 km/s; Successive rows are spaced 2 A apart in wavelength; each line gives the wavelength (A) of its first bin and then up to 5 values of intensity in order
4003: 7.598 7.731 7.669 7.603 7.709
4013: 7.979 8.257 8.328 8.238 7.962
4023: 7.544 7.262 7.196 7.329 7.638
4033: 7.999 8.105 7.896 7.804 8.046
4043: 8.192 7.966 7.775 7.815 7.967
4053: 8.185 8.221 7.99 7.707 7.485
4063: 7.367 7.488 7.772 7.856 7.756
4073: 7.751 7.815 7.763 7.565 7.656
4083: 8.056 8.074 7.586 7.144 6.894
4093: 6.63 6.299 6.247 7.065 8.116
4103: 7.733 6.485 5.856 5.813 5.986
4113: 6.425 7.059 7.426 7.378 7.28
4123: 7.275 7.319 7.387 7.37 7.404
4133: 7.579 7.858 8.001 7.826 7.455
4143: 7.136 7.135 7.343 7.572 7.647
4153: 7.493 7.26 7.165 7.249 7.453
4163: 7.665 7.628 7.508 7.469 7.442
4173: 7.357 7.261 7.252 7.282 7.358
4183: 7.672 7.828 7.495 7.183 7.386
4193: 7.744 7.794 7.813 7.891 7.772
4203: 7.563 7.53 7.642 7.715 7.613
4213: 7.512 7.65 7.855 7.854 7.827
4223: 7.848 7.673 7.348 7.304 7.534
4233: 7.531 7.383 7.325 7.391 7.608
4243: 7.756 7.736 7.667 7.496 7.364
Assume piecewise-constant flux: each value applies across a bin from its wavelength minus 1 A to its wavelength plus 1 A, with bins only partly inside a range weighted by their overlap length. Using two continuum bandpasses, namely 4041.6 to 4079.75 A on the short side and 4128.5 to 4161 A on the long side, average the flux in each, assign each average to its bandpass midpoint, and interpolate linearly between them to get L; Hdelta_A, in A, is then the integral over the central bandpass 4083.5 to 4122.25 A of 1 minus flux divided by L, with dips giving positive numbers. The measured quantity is 3.58 A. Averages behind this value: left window 7.82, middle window 6.94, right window 7.47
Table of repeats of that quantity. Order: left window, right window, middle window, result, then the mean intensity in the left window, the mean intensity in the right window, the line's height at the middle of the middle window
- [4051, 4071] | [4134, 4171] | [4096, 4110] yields 1.64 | 7.79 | 7.49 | 7.65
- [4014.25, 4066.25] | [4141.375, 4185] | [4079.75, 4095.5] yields 0.70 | 7.83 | 7.41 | 7.67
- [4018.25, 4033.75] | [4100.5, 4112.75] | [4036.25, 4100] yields -4.75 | 7.63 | 6.59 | 7.09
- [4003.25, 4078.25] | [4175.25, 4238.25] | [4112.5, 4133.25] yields 1.15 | 7.81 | 7.58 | 7.7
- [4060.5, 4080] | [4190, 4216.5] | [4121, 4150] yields 0.75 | 7.67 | 7.67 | 7.67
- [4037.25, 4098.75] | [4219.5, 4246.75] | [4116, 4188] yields 1.37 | 7.63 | 7.57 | 7.6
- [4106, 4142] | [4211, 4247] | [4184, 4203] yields -0.52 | 7.15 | 7.6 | 7.45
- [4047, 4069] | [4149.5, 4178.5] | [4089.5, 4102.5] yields 1.26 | 7.8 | 7.42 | 7.66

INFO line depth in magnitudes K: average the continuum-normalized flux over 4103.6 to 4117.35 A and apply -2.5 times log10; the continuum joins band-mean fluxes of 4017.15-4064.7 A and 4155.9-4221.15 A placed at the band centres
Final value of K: 0.20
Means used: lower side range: 7.82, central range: 6.43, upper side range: 7.55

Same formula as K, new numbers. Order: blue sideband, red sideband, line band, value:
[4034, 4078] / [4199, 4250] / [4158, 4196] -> 0.03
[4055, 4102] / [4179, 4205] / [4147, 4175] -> 0.02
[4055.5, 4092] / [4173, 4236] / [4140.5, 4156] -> 0.03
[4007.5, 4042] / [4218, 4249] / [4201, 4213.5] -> 0.00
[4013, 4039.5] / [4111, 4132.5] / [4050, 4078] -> -0.03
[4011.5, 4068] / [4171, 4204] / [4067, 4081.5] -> 0.00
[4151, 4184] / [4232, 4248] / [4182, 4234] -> -0.02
